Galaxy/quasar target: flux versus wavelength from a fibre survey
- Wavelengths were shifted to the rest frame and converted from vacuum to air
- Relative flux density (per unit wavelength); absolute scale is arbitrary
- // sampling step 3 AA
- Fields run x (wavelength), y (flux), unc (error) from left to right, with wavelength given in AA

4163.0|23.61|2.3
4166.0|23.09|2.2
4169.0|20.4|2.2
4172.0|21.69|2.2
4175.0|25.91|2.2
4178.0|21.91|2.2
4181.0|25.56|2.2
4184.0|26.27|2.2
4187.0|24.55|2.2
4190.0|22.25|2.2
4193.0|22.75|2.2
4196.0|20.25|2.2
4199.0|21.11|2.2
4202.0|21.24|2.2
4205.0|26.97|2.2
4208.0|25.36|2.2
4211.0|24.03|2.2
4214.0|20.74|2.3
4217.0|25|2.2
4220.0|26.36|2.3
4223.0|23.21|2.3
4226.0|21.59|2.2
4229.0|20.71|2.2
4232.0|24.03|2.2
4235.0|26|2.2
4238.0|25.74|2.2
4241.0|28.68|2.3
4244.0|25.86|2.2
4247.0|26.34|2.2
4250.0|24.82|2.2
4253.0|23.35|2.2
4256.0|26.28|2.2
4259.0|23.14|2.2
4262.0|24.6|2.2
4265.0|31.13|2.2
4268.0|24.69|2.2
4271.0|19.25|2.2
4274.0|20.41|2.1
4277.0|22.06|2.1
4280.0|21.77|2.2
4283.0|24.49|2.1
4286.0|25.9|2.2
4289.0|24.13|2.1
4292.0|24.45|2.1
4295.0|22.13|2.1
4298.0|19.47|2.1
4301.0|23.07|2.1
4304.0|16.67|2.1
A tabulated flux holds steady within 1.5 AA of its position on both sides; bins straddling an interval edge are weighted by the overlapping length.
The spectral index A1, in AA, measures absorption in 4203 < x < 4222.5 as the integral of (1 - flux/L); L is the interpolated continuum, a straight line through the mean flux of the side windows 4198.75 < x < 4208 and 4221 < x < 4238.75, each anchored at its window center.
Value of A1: -0.7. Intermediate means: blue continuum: 23.7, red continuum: 23.5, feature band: 24.6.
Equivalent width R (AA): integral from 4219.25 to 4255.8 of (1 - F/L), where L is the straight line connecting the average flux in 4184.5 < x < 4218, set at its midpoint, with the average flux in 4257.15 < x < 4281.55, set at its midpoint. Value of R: -2.2 AA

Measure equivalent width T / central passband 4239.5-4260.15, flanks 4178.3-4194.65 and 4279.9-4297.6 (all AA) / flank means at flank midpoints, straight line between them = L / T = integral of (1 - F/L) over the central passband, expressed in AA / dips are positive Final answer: -1.5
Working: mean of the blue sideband 24.1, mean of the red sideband 23.7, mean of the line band 25.5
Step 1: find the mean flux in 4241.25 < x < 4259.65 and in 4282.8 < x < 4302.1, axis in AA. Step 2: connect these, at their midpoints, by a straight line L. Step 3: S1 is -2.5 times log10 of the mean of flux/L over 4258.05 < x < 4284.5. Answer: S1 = 0.037 mag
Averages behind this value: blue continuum 25.3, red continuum 23.3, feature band 23.5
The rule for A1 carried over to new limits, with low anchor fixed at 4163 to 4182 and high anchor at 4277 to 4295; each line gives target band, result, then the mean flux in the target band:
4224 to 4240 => -0.2 AA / 23.8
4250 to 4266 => -1.2 AA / 25.4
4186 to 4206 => 0.6 AA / 22.6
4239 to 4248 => -1.3 AA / 26.9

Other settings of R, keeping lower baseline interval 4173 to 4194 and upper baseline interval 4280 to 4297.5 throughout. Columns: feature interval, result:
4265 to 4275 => 0.4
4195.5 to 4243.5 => 0.1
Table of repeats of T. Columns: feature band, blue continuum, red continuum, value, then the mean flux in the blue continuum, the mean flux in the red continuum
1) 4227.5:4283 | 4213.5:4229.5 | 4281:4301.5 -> -2.64 AA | 23.2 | 23.4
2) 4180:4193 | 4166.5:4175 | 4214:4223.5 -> -0.87 AA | 22.1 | 24.4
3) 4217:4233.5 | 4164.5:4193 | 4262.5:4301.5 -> 0.05 AA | 23.5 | 23.3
